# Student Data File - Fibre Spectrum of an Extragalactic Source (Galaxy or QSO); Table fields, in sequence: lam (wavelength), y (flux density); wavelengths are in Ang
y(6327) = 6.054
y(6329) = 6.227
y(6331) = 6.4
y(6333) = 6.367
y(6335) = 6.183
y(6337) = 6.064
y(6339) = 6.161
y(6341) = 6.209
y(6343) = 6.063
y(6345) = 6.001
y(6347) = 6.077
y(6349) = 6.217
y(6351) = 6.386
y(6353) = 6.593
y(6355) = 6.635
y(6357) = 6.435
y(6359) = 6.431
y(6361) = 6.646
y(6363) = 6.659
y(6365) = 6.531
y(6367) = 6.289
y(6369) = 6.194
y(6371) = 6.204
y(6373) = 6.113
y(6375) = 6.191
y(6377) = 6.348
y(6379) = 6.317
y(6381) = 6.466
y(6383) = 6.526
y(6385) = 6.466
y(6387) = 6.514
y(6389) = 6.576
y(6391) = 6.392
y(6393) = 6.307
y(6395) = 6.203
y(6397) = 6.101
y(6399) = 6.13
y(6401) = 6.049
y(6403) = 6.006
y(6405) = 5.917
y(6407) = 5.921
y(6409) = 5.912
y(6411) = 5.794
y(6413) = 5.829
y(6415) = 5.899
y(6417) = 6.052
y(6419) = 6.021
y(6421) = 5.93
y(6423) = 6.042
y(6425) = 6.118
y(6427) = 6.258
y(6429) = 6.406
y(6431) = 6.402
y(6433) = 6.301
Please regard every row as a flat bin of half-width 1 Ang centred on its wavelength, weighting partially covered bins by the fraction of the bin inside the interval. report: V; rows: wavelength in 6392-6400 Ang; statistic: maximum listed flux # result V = 6.307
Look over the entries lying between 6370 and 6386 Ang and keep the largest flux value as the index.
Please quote 6.526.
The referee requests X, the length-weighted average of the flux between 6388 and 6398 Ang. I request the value 6.32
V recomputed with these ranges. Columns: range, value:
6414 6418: 6.052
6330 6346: 6.4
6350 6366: 6.659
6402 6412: 6.006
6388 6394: 6.576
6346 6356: 6.635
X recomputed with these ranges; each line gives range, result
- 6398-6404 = 6.06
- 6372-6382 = 6.29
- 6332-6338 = 6.2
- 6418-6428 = 6.07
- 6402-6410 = 5.94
